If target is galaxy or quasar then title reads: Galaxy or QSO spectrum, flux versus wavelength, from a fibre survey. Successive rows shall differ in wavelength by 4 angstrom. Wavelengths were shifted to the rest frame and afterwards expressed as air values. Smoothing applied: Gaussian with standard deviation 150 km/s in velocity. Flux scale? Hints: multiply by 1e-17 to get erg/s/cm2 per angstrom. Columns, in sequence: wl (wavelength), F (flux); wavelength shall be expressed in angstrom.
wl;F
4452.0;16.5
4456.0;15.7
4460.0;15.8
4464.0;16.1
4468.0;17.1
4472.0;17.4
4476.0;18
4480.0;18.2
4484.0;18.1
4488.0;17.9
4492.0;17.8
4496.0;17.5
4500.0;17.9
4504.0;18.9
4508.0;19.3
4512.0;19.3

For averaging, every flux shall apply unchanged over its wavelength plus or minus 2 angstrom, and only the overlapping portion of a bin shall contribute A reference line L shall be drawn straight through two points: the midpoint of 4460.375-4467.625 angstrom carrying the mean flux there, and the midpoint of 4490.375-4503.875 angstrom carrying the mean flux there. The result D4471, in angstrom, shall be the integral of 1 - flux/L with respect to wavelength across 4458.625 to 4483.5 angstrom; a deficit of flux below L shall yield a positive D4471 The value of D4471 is -0.9 angstrom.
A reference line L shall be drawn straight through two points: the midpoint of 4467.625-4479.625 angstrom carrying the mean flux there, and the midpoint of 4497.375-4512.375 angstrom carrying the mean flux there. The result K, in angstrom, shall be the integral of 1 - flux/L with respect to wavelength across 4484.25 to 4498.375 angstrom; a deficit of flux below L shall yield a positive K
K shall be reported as 0.4 angstrom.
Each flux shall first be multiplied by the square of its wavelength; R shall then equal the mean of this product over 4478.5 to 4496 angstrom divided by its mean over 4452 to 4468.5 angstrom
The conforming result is 1.13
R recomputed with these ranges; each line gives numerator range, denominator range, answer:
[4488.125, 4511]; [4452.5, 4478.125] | 1.11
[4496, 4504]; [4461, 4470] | 1.11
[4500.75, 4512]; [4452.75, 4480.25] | 1.15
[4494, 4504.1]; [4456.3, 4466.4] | 1.14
